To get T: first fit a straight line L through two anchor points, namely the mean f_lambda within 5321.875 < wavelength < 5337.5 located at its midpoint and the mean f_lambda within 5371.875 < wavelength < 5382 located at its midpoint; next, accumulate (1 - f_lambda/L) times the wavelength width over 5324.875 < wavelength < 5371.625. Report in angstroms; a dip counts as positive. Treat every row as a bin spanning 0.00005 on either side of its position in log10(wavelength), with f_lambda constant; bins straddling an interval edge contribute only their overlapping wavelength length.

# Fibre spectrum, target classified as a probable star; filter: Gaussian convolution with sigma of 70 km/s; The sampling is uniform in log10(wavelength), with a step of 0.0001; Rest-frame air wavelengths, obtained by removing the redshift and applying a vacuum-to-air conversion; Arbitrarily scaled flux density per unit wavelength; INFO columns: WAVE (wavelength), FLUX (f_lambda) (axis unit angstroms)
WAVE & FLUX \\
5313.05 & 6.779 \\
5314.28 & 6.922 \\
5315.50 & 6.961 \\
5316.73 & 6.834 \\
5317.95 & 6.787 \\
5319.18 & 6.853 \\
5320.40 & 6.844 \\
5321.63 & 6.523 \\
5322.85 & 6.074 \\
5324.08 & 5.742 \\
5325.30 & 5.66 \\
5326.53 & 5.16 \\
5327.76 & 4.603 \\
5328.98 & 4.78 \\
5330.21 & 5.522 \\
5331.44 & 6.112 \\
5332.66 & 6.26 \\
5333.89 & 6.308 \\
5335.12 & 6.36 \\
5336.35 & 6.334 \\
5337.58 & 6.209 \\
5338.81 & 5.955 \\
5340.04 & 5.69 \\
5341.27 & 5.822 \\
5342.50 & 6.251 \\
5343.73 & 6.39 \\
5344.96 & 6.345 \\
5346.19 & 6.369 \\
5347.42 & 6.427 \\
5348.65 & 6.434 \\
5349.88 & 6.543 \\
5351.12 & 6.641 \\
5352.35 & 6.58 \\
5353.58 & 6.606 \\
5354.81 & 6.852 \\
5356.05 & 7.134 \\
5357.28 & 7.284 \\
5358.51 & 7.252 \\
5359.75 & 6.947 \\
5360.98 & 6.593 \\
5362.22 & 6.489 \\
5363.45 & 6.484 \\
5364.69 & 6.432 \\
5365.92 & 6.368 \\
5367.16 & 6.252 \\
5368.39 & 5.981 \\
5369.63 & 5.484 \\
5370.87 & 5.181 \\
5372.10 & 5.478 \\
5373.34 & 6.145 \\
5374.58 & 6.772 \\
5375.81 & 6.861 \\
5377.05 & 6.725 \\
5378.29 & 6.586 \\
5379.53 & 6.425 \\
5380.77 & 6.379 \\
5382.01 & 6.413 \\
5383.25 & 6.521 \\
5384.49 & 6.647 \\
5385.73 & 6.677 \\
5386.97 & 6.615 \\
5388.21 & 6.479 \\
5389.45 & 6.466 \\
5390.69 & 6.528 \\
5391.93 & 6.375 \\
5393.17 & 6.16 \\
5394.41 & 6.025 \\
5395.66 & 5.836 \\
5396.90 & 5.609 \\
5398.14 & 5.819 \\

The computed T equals -1.3 angstroms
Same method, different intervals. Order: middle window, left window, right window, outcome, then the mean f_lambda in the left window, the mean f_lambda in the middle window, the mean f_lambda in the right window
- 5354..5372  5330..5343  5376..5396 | -0.5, 6.09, 6.45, 6.44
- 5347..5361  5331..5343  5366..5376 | -1.7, 6.13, 6.79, 6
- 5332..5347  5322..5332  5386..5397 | -1.5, 5.48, 6.2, 6.28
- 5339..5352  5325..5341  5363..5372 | -1.0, 5.77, 6.29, 5.99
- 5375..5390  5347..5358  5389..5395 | -0.4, 6.73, 6.57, 6.31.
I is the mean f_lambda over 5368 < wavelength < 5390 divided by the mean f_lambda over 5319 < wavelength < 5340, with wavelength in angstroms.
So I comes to 1.07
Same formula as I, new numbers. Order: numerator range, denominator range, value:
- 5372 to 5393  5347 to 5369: 0.98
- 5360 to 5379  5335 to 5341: 1.03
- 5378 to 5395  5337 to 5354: 1.02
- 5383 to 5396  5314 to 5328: 1.02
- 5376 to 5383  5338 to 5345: 1.08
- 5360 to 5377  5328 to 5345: 1.04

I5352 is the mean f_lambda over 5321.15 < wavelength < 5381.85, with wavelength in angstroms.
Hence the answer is 6.24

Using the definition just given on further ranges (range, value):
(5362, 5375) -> 6.08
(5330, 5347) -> 6.16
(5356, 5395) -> 6.43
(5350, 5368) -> 6.69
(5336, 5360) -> 6.5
